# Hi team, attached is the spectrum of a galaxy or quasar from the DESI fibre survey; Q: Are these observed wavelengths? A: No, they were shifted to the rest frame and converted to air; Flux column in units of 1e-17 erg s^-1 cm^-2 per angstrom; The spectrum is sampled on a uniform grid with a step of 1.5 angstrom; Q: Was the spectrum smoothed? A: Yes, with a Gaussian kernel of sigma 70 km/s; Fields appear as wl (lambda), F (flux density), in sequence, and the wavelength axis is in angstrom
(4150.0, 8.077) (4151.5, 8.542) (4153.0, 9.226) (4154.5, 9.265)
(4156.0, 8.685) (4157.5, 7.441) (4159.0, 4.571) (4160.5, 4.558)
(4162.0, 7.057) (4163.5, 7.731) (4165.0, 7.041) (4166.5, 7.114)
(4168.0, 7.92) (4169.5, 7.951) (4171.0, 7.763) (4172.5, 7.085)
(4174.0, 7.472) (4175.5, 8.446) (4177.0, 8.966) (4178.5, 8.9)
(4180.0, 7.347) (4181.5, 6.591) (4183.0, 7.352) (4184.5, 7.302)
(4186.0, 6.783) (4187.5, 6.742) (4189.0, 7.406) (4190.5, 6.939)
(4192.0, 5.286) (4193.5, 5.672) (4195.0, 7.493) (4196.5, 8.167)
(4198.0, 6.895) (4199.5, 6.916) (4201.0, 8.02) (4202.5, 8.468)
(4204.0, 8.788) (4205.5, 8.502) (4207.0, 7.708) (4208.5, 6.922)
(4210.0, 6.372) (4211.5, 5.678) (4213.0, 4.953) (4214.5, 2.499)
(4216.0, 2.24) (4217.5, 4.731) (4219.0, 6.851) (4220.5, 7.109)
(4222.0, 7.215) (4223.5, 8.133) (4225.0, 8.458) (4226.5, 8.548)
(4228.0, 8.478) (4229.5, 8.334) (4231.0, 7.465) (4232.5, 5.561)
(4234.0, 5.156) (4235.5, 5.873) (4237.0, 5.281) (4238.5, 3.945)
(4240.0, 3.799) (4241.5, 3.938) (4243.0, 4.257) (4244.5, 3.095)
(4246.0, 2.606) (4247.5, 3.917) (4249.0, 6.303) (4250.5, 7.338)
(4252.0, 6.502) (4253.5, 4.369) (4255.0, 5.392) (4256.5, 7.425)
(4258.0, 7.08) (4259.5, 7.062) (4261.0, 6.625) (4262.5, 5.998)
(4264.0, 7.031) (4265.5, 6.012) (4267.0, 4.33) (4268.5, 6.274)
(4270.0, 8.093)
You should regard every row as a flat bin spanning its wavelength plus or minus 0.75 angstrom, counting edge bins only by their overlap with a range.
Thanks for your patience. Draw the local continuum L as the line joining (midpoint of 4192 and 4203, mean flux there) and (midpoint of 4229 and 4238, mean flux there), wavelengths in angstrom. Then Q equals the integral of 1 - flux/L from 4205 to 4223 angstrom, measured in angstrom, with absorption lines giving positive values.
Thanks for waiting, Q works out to 2.2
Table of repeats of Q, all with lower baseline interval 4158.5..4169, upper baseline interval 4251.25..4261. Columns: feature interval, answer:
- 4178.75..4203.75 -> -2.3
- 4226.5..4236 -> -0.8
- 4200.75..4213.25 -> -1.6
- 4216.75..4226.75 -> -1.2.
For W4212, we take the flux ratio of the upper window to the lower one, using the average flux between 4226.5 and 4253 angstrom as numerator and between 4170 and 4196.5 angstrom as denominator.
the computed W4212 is 0.75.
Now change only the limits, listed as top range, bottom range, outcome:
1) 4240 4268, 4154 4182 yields 0.73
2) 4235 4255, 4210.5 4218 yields 1.16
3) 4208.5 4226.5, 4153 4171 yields 0.82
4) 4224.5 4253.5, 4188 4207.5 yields 0.77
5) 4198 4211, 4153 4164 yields 1.06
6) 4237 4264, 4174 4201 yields 0.73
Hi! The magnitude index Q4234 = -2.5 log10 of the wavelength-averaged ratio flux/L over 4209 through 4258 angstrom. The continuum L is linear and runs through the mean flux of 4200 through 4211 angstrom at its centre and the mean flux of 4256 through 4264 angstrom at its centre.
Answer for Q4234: 0.26 mag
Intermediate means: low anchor 7.76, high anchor 6.84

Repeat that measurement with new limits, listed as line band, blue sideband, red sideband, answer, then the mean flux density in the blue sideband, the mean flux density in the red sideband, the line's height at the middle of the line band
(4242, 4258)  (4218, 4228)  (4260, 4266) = 0.30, 7.7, 6.46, 6.86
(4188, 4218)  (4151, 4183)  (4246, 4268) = 0.08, 7.59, 5.98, 6.95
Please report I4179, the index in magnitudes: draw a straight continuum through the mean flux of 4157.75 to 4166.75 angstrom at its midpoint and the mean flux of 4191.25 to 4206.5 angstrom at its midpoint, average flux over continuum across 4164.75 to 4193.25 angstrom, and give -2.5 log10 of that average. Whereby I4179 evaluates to -0.08 mag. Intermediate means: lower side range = 6.36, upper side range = 7.43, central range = 7.37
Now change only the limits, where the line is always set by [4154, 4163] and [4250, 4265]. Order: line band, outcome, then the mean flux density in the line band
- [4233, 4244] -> 0.38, 4.59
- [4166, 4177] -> -0.14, 7.78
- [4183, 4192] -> -0.02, 6.92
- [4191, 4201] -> -0.02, 6.84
